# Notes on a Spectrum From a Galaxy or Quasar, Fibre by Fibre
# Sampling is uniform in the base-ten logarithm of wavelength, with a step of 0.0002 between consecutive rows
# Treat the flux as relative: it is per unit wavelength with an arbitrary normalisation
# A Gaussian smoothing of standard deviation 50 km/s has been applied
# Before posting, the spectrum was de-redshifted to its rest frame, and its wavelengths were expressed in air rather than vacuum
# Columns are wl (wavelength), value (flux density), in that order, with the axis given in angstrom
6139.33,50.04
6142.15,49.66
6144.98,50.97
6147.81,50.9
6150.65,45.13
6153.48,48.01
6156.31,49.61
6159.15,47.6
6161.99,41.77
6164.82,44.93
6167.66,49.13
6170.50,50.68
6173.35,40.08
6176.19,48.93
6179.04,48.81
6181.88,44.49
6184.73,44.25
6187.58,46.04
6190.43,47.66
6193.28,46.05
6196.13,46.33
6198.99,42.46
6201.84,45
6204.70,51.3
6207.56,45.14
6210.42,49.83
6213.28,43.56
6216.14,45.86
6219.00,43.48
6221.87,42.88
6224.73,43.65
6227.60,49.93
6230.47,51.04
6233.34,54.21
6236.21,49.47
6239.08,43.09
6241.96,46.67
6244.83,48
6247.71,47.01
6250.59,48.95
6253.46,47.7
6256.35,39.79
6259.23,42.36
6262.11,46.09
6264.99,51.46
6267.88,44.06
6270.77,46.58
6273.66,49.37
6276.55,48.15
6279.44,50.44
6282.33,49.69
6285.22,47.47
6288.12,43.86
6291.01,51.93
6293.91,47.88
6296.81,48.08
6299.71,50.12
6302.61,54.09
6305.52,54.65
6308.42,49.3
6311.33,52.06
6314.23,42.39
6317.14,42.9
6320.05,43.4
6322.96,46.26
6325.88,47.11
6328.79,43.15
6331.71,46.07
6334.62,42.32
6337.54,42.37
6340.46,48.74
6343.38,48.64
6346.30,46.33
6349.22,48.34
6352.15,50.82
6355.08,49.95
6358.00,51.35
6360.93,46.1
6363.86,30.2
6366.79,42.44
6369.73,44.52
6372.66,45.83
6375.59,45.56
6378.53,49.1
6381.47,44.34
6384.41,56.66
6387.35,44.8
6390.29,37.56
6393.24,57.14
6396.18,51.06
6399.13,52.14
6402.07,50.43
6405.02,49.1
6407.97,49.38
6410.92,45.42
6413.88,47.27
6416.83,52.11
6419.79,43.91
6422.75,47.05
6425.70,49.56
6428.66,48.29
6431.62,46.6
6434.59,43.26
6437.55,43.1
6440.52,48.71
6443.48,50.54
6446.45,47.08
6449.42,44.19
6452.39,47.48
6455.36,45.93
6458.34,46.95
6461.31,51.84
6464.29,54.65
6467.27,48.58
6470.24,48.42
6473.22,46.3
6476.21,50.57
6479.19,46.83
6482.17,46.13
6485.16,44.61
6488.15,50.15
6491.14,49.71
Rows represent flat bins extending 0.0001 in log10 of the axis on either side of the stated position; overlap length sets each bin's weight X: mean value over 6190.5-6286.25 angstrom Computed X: 46.9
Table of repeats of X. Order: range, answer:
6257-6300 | 47.6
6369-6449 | 47.8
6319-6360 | 46.8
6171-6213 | 46.2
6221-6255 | 47.8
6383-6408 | 49.8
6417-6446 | 47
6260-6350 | 47.5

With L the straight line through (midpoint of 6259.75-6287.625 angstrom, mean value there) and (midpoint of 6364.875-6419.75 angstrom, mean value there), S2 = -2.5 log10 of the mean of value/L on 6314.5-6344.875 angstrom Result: 0.07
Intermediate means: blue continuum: 47.8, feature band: 45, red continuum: 47.8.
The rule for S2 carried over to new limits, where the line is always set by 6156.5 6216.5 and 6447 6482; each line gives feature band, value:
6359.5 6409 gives 0.019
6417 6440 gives 0.036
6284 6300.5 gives -0.026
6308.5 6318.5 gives 0.020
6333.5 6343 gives 0.055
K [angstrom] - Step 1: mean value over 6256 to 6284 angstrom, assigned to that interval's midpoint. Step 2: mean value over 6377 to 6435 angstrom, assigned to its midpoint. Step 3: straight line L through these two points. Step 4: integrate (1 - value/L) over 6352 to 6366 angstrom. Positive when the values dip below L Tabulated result 0.8 angstrom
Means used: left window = 47.1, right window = 48.3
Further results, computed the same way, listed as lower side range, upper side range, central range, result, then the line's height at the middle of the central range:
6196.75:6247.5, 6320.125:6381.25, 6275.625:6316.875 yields -2.7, 46.1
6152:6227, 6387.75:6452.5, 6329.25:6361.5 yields 0.0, 47.2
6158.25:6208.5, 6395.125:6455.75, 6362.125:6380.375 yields 1.7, 47.4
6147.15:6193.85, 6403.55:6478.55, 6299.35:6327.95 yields -0.5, 47.3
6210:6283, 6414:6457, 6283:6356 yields -0.8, 47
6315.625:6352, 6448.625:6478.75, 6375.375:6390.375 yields -0.2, 46.7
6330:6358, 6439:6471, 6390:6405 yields -0.8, 47.9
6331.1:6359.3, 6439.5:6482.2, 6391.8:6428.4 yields -1.1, 48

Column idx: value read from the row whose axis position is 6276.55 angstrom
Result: 48.15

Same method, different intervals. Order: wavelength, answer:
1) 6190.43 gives 47.66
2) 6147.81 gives 50.9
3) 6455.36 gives 45.93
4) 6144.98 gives 50.97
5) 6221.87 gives 42.88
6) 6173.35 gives 40.08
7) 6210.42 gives 49.83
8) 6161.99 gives 41.77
